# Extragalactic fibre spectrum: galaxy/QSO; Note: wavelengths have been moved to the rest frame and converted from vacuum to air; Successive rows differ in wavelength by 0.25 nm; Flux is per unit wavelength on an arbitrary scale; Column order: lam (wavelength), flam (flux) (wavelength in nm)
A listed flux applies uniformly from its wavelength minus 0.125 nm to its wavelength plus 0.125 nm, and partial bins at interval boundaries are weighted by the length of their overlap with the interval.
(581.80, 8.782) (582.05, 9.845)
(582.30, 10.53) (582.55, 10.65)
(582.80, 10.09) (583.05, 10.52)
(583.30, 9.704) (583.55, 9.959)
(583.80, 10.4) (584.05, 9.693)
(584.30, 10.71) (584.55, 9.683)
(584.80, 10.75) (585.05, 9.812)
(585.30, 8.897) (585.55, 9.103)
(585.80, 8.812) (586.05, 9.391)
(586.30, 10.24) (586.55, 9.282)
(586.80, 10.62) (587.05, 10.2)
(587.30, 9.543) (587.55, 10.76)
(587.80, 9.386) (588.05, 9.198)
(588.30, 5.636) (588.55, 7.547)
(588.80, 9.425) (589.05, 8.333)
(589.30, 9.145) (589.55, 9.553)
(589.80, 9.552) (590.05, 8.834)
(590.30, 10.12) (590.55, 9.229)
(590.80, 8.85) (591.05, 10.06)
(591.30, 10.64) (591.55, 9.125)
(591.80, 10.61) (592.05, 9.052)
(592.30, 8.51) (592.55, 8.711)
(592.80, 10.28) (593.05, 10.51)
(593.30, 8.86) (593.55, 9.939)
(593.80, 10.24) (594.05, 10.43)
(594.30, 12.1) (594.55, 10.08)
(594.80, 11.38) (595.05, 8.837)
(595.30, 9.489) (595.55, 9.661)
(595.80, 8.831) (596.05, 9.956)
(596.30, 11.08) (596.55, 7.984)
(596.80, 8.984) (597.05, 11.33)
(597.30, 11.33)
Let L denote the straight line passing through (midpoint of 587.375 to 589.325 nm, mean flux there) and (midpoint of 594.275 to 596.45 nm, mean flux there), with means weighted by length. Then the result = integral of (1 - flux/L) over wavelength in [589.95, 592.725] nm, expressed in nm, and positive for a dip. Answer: -0.059 nm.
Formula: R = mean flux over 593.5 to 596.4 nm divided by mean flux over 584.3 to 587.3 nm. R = 1.04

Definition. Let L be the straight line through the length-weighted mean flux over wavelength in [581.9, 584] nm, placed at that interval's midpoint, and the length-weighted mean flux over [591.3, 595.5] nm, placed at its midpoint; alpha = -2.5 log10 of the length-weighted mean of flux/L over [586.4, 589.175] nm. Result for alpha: 0.11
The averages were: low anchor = 10.2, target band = 9.09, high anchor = 9.9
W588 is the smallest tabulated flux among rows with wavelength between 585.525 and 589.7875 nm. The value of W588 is 5.636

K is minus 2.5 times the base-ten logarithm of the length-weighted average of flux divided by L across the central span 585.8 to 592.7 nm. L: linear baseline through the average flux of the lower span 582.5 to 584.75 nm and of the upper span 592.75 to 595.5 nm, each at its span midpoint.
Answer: 0.10 mag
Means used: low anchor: 10.2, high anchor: 10.2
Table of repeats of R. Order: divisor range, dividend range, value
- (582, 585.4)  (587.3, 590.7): 0.89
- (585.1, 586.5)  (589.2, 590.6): 1.01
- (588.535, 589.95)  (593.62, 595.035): 1.18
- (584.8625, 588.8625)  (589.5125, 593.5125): 1.03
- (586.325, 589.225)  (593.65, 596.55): 1.11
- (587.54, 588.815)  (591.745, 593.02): 1.12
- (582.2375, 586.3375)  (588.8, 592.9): 0.95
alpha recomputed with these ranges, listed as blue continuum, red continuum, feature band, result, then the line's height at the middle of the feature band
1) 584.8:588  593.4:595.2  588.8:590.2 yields 0.10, 9.97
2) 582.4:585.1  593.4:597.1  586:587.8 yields 0.02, 10.1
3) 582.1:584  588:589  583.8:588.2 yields -0.10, 8.96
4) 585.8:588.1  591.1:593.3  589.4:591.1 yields 0.03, 9.71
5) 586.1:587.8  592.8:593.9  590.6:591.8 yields 0.02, 9.96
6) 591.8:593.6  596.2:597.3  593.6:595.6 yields -0.06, 9.71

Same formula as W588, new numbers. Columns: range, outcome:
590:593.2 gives 8.51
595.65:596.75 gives 7.984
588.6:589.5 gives 8.333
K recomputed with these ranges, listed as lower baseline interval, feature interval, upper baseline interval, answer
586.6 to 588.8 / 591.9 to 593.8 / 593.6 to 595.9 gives 0.04 mag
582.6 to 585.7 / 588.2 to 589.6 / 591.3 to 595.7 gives 0.20 mag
